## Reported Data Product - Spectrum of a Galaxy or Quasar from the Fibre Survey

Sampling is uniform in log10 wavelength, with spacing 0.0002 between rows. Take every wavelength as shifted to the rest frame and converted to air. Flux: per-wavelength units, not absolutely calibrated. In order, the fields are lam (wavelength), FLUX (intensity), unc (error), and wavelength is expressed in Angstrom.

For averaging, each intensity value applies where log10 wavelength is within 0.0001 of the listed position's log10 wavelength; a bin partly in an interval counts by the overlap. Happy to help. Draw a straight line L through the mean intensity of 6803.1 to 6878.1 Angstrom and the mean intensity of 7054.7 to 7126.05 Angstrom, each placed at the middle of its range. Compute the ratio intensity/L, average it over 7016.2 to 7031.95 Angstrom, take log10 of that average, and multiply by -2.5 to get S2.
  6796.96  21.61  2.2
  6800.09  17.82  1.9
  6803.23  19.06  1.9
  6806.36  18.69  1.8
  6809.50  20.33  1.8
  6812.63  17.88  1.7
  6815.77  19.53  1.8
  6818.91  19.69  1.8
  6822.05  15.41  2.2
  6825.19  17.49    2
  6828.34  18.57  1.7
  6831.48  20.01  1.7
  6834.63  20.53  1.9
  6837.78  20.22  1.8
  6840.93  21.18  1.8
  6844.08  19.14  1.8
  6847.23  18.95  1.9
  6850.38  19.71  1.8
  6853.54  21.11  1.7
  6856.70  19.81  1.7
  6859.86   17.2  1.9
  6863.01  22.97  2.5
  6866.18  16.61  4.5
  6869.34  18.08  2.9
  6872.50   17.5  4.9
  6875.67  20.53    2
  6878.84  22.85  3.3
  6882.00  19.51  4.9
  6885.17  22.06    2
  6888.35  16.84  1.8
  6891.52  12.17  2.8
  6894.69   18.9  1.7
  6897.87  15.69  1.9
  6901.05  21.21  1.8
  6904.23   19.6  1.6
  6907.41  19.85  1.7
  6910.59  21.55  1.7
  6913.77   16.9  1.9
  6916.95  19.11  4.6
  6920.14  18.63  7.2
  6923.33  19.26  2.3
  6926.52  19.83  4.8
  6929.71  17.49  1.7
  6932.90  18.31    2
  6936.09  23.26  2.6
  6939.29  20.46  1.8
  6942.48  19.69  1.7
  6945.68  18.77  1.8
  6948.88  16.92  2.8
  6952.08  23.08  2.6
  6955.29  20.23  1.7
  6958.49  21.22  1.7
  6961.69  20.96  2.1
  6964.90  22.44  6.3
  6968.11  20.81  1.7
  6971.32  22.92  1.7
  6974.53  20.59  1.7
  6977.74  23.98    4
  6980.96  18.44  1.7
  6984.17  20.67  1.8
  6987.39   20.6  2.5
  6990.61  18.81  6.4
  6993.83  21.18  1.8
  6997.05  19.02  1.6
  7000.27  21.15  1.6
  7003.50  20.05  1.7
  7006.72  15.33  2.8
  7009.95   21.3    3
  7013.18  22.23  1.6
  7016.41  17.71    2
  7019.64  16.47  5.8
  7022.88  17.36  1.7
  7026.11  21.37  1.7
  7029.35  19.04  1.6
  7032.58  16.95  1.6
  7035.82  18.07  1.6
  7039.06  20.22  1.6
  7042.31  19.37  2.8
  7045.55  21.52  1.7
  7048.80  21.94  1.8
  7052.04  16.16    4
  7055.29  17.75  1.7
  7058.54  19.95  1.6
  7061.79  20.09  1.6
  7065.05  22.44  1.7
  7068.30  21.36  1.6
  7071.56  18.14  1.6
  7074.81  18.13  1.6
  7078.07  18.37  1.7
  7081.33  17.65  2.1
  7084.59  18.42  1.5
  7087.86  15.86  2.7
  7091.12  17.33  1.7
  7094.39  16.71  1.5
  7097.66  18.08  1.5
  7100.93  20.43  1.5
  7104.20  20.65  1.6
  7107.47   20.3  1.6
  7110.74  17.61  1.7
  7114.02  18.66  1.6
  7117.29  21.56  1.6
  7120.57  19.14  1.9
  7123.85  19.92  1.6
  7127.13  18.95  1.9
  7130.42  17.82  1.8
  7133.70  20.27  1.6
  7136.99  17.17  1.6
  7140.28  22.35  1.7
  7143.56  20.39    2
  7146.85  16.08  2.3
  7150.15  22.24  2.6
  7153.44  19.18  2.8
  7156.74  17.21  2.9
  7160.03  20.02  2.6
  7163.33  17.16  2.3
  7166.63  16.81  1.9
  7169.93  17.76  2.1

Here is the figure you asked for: 0.04 mag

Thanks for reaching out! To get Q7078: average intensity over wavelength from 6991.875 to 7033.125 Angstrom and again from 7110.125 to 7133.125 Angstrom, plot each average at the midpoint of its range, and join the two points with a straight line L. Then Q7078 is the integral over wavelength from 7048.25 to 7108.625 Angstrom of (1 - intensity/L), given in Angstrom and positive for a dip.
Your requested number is 1.09 Angstrom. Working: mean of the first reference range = 19.2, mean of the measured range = 18.9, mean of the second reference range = 19.2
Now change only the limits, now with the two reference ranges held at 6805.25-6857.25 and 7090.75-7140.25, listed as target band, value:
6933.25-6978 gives -4.0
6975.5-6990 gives -1.2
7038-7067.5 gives -1.2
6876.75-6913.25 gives 0.4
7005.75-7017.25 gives -0.2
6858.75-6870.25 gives 0.3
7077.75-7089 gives 0.9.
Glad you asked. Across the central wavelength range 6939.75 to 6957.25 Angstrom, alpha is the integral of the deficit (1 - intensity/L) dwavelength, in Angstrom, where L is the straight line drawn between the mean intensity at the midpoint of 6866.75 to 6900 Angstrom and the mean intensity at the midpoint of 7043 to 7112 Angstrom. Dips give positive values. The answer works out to -1.14 Angstrom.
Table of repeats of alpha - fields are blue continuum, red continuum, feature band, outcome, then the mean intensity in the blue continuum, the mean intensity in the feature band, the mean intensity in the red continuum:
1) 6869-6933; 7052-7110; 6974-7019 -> -2.7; 18.9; 20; 18.8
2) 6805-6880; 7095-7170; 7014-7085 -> 0.4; 19.3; 19.1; 19.1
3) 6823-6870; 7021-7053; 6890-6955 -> 0.9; 19.4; 19.1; 19.2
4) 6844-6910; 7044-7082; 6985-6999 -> -0.5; 19.1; 20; 19.5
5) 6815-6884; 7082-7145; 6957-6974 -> -2.1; 19.4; 21.6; 19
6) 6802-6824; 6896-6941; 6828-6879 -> -2.0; 18.6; 19.6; 19.4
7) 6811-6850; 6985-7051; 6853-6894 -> 0.4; 19.1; 19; 19.5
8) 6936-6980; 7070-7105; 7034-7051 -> -0.8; 21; 20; 18.1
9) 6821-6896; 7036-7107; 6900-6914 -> -0.7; 19.1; 20.1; 19.1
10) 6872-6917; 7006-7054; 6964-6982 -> -2.4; 19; 21.6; 19.1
